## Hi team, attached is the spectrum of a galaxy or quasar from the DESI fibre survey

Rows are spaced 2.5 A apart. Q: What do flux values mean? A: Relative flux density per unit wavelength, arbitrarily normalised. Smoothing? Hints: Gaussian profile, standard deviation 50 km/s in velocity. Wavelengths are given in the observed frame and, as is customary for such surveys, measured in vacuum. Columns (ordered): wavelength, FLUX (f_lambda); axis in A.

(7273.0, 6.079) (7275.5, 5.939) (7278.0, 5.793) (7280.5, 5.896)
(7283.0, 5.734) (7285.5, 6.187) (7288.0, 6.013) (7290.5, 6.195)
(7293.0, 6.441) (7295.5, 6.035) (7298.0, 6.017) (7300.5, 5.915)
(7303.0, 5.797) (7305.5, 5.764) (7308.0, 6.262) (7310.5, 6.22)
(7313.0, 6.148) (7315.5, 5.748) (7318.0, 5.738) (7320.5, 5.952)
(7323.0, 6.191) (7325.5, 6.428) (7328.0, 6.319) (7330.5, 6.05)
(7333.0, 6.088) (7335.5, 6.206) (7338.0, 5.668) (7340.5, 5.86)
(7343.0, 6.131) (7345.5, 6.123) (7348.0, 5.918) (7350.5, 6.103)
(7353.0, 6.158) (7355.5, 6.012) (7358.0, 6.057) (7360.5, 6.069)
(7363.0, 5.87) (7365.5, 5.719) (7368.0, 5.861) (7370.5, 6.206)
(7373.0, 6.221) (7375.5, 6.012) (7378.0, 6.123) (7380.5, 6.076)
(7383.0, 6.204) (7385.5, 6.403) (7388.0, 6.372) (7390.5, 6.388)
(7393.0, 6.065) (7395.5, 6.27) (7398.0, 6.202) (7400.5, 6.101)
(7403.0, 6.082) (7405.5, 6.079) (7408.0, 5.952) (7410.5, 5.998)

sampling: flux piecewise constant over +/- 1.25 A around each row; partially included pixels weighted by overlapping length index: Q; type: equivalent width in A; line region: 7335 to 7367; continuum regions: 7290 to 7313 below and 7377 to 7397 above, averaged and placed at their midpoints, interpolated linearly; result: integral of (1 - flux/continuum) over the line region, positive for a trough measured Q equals 0.9 A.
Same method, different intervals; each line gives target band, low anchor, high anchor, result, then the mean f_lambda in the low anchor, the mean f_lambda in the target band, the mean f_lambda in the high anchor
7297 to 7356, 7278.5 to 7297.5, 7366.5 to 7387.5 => 0.58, 6.06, 6.03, 6.14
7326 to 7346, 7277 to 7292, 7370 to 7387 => 0.07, 5.98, 6.07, 6.18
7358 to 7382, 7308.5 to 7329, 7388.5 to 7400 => 0.65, 6.1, 6.02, 6.23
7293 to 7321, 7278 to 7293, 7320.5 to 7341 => 0.35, 6.02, 5.98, 6.1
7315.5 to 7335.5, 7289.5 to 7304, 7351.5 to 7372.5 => -0.17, 6.07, 6.09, 6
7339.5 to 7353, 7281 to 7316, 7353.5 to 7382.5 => -0.02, 6.04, 6.04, 6.03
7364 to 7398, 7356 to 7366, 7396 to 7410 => -0.74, 5.95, 6.15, 6.09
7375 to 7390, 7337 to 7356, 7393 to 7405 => -0.28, 6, 6.22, 6.15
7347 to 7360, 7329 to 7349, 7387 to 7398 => 0.06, 6.01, 6.05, 6.26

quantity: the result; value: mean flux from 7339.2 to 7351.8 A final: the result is 6.03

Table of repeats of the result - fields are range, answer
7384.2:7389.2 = 6.39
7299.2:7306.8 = 5.83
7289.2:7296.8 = 6.22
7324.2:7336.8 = 6.22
